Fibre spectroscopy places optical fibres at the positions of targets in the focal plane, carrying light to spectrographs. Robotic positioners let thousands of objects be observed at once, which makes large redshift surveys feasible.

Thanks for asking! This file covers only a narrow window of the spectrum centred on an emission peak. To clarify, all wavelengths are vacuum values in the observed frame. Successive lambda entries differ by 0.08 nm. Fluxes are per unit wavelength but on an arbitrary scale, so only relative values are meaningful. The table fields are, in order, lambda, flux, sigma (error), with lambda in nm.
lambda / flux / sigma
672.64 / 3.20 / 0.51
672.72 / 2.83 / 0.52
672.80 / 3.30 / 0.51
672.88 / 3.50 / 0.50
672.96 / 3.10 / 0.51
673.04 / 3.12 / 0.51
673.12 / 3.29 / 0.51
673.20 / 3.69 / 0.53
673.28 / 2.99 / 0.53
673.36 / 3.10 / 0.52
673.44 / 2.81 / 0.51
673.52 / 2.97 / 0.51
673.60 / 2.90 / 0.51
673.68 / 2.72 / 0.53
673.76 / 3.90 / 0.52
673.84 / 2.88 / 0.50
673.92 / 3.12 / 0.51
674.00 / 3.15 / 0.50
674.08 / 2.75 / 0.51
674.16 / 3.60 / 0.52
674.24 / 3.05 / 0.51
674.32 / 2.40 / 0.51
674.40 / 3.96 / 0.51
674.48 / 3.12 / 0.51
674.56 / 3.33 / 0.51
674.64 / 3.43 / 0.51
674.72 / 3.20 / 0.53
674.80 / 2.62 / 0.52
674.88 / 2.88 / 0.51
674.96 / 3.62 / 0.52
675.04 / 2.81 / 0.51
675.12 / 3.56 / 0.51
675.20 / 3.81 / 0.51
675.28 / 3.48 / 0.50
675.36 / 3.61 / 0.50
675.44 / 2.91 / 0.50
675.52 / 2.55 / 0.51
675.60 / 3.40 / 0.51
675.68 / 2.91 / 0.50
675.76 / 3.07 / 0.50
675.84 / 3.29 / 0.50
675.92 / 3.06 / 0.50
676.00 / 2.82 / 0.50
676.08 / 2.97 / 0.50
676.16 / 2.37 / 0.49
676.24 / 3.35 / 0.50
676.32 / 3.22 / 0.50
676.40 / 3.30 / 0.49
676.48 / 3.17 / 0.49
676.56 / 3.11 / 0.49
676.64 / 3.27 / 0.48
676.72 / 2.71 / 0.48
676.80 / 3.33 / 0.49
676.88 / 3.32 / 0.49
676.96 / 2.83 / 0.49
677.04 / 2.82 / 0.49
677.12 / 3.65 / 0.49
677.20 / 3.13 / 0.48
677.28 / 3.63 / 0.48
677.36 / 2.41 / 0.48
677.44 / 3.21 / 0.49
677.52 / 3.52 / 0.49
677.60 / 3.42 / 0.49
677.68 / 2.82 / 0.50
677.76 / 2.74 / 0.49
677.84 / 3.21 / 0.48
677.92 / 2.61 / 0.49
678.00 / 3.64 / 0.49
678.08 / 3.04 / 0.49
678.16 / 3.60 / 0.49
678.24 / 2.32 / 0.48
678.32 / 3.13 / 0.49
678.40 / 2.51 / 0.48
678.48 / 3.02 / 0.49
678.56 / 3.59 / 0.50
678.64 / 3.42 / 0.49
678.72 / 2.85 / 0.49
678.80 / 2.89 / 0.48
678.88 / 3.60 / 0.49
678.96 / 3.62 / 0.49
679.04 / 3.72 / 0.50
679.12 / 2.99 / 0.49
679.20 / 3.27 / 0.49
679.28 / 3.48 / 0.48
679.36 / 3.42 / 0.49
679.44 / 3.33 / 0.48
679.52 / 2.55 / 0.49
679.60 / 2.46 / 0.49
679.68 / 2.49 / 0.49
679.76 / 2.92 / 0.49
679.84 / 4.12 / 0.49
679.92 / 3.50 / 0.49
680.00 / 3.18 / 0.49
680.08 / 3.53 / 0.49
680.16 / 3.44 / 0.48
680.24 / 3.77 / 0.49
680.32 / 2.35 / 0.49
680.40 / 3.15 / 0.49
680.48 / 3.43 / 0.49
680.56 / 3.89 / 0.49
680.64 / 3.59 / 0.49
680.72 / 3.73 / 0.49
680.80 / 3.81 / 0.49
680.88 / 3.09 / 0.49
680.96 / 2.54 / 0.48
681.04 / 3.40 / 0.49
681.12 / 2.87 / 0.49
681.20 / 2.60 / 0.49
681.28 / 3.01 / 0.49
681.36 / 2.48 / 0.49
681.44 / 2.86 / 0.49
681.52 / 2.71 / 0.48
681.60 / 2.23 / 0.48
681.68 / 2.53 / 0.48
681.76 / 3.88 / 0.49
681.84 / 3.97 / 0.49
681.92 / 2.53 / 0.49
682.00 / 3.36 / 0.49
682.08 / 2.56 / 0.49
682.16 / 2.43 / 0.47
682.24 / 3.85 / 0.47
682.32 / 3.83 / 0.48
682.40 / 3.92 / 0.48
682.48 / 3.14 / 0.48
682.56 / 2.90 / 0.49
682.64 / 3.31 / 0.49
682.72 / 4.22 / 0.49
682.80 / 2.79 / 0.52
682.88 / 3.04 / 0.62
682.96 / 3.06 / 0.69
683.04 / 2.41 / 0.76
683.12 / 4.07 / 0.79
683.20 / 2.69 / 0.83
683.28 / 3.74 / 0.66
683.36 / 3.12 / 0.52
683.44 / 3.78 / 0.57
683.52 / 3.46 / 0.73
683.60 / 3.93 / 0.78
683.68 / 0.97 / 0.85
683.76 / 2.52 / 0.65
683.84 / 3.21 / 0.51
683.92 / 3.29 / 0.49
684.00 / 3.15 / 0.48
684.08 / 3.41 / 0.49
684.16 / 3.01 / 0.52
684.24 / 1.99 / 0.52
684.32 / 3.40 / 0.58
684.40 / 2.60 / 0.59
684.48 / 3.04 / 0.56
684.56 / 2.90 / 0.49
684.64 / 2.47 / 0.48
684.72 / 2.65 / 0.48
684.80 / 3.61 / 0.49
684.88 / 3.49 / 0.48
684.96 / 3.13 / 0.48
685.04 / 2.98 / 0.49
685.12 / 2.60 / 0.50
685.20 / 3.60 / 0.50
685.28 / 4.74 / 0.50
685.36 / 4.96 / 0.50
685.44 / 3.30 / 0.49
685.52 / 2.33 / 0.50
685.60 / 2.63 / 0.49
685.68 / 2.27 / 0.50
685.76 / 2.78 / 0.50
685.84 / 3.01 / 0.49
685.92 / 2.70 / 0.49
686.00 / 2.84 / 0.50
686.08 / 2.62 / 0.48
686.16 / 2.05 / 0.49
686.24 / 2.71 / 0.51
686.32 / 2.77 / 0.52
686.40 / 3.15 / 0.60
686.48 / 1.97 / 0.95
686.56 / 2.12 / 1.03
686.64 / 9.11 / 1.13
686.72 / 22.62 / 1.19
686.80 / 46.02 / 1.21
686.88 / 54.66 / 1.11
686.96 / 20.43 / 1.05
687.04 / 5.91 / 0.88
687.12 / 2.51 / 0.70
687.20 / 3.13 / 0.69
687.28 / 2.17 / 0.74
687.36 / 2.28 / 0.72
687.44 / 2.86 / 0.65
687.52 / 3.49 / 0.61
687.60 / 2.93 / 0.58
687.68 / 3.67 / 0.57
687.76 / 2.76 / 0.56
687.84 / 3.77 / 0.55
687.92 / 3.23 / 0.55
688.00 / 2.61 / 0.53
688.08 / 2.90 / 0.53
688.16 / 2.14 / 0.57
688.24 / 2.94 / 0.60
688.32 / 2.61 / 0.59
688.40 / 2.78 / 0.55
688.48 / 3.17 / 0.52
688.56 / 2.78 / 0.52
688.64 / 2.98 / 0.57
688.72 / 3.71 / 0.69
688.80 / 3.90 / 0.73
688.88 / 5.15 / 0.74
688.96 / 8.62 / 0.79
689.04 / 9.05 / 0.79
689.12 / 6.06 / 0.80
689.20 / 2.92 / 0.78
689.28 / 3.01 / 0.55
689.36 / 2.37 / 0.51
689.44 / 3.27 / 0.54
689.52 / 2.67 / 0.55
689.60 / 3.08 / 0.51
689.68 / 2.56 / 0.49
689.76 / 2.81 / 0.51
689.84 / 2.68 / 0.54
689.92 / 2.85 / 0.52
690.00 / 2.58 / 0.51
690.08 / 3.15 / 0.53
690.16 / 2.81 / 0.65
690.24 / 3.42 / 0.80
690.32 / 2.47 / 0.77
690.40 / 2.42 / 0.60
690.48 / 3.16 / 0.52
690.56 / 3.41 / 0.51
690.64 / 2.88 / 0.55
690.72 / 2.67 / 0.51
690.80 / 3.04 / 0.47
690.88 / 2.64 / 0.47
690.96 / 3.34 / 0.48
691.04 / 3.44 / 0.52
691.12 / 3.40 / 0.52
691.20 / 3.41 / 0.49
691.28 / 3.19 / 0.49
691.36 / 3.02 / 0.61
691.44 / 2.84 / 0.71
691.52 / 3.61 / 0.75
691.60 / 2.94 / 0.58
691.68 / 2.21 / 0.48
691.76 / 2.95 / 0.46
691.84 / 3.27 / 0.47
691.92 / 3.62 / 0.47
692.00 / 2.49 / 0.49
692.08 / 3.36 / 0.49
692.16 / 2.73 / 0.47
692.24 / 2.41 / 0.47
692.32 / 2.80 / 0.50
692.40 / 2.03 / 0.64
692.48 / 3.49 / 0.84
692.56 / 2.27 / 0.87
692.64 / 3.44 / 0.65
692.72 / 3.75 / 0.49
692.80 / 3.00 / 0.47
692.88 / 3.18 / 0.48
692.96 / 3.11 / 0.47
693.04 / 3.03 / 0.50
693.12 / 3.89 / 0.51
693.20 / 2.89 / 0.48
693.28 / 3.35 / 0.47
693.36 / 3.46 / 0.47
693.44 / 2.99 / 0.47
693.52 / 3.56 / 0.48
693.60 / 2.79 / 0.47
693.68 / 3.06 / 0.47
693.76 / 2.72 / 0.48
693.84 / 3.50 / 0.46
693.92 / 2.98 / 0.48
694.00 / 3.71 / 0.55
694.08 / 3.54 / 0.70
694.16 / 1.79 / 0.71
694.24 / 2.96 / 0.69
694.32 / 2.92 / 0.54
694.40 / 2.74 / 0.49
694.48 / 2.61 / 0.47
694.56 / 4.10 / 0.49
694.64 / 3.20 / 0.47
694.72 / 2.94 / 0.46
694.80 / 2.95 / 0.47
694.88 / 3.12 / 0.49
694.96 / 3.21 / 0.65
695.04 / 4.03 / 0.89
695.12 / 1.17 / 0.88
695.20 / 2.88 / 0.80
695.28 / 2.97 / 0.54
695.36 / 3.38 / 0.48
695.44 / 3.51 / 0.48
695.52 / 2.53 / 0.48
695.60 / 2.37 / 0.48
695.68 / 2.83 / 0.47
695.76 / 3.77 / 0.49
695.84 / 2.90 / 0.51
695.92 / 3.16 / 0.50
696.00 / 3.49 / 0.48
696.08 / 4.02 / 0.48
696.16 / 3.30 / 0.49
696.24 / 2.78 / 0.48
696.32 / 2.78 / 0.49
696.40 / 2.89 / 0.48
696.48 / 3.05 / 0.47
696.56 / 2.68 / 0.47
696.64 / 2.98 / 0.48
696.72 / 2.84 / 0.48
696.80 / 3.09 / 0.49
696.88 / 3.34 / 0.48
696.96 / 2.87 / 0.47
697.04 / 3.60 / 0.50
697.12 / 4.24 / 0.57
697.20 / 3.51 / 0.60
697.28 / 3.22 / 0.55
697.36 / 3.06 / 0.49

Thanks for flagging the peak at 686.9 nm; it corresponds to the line H-alpha 6563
